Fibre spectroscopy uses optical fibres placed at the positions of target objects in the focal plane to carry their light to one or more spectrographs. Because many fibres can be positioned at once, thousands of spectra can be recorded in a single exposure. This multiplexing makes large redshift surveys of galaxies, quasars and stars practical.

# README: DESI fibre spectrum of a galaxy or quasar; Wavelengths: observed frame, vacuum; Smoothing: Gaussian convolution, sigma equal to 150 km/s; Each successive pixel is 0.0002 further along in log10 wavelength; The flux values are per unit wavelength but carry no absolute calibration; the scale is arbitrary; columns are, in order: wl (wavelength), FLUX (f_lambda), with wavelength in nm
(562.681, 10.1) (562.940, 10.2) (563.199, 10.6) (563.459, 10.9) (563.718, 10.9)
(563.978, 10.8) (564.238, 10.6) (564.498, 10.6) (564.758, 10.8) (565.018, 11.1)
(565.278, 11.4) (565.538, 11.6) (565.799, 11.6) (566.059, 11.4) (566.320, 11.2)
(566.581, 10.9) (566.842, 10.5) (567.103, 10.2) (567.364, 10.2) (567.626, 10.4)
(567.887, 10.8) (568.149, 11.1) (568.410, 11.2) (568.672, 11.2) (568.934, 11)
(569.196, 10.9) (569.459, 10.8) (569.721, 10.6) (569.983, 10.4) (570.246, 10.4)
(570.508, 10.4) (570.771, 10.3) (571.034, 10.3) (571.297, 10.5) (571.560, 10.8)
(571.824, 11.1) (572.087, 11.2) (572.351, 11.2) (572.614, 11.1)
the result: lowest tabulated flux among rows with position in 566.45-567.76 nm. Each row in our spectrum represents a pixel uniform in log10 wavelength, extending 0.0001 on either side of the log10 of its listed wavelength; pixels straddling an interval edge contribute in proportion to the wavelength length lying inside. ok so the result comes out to 10.2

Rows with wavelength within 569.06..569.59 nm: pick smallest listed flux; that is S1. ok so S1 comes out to 10.8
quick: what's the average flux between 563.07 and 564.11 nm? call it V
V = 10.8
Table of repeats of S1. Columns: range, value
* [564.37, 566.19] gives 10.6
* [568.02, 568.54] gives 11.1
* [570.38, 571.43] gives 10.3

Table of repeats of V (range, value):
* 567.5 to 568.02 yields 10.6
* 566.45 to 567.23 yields 10.5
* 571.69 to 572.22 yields 11.1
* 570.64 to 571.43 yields 10.4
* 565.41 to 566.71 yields 11.3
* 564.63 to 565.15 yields 11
